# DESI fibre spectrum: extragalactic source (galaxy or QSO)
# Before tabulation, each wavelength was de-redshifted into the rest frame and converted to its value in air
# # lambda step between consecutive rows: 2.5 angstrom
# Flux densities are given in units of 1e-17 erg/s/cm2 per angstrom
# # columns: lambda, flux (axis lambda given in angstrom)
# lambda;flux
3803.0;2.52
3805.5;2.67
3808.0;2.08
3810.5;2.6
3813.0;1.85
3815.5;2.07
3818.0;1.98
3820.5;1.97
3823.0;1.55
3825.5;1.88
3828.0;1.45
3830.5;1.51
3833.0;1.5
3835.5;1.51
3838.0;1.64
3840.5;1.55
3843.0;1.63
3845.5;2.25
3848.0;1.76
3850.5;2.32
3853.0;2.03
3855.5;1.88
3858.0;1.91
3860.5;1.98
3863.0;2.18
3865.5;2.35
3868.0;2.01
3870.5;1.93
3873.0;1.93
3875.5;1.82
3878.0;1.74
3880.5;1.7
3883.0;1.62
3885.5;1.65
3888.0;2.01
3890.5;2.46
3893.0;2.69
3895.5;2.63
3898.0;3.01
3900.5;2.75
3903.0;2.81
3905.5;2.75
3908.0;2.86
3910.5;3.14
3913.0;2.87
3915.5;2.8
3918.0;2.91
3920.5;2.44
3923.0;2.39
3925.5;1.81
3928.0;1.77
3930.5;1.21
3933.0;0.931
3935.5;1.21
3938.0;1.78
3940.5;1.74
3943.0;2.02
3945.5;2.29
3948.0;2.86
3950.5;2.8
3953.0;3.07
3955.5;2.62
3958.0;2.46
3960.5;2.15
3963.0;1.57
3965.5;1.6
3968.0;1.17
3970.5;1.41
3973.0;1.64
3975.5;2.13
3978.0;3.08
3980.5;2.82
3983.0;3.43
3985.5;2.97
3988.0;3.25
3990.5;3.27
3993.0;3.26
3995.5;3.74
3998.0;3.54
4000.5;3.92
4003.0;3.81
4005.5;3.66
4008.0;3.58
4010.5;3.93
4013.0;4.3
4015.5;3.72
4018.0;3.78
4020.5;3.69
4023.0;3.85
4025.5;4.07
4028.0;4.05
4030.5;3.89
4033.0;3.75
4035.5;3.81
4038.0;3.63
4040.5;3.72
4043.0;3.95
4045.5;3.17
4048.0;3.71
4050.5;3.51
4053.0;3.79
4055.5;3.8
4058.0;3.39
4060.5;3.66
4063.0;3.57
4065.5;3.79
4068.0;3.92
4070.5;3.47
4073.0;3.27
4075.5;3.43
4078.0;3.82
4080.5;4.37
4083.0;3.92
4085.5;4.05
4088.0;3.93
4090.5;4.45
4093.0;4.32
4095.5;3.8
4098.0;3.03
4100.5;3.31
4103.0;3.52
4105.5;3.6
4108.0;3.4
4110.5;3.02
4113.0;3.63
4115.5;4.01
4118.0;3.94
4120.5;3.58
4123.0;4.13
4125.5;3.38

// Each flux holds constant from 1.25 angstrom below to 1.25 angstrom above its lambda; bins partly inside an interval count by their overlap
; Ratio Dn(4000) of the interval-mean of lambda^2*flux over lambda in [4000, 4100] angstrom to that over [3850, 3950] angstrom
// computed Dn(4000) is 1.87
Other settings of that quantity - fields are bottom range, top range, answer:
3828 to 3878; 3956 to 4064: 1.91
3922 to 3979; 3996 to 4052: 1.98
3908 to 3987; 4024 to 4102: 1.77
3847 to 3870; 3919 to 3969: 1.02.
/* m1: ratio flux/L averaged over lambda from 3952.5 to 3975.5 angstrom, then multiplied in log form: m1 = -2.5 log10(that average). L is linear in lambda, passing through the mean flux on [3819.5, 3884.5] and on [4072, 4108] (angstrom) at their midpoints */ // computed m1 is 0.37 mag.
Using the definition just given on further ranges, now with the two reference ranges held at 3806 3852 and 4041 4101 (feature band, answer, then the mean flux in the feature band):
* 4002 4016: -0.18 mag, 3.84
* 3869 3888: 0.24 mag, 1.79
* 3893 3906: -0.16 mag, 2.78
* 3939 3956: 0.13 mag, 2.47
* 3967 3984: 0.32 mag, 2.24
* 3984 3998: -0.07 mag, 3.32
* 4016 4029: -0.16 mag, 3.88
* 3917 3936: 0.37 mag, 1.84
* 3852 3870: 0.03 mag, 2.04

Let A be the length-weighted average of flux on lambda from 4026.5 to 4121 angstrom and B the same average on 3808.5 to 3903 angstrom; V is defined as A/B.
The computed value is 1.86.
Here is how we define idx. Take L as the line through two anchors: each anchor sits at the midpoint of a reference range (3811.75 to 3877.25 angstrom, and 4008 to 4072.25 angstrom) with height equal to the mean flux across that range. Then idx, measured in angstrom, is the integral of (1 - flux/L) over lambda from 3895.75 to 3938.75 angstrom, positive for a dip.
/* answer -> 3.3 angstrom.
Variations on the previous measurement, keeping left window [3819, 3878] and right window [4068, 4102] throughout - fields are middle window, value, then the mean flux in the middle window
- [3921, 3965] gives 9.88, 2.04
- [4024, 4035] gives -1.98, 3.93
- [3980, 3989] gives -0.54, 3.14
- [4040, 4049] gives -0.46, 3.63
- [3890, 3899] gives -1.95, 2.71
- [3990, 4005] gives -2.64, 3.61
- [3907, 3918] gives -2.53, 2.92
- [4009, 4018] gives -2.09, 3.94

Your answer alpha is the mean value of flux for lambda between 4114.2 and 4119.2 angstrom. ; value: 3.97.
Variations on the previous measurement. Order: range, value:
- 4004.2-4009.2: 3.62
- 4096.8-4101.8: 3.17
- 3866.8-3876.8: 1.92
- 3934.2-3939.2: 1.49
